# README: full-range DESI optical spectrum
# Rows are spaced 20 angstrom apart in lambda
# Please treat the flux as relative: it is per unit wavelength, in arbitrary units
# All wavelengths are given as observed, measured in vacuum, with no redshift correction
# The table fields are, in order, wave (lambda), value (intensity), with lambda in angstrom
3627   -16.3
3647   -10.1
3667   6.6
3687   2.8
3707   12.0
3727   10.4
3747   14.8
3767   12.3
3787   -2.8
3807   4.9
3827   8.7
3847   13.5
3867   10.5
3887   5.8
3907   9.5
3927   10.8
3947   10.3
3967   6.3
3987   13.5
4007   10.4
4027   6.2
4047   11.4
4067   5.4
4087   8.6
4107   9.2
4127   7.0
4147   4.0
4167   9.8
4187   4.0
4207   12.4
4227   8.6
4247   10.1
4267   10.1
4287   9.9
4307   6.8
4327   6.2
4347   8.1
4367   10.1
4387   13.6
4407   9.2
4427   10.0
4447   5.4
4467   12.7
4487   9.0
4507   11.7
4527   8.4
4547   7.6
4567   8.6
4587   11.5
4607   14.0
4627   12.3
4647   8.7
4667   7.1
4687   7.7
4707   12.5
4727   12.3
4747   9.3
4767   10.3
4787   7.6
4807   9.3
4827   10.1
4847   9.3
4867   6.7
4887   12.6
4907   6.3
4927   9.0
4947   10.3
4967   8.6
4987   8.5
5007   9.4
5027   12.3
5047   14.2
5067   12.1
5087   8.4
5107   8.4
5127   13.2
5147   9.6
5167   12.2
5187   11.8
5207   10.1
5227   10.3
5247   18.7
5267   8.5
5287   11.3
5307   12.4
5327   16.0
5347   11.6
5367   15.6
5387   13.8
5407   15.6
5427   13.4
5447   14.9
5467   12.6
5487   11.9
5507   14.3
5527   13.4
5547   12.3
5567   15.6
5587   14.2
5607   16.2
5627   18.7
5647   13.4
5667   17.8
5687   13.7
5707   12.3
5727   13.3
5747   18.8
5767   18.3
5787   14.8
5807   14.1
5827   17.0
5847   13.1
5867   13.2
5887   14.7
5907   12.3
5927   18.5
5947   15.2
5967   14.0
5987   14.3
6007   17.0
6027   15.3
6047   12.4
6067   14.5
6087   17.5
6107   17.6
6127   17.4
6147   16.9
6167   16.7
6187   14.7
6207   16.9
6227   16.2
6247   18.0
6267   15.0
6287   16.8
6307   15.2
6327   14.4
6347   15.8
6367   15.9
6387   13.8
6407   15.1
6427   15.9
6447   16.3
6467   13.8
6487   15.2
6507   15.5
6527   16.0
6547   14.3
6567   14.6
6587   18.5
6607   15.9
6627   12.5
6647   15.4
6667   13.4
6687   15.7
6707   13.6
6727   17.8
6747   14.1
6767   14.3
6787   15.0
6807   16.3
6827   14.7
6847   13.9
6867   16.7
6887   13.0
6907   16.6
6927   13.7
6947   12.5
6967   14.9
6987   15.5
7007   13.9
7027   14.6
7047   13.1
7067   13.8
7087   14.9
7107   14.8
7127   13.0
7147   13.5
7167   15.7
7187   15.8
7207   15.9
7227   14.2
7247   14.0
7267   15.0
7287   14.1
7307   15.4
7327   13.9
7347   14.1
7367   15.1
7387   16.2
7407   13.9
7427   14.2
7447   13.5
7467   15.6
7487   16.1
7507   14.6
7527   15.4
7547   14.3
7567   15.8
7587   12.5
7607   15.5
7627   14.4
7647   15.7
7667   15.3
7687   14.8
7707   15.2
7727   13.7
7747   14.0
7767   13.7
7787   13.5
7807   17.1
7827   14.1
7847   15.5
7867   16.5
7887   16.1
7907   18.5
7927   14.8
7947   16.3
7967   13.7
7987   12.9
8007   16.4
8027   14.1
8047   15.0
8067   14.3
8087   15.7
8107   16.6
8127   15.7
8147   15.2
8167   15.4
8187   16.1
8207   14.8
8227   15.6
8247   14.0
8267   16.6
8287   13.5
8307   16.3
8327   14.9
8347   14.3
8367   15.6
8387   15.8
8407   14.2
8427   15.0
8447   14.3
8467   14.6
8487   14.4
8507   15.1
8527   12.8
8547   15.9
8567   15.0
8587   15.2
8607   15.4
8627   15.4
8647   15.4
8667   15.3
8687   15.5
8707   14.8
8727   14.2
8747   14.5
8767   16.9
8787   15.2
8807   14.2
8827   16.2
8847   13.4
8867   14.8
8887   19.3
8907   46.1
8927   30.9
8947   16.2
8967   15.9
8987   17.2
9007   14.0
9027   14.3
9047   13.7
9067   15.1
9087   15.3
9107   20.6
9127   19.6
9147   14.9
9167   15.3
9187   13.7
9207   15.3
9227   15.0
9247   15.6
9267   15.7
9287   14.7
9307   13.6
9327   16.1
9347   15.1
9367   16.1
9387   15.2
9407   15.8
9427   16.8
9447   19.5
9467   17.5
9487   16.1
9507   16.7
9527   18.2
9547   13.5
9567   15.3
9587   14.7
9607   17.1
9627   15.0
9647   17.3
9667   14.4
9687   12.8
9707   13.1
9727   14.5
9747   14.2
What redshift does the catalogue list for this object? 0.36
